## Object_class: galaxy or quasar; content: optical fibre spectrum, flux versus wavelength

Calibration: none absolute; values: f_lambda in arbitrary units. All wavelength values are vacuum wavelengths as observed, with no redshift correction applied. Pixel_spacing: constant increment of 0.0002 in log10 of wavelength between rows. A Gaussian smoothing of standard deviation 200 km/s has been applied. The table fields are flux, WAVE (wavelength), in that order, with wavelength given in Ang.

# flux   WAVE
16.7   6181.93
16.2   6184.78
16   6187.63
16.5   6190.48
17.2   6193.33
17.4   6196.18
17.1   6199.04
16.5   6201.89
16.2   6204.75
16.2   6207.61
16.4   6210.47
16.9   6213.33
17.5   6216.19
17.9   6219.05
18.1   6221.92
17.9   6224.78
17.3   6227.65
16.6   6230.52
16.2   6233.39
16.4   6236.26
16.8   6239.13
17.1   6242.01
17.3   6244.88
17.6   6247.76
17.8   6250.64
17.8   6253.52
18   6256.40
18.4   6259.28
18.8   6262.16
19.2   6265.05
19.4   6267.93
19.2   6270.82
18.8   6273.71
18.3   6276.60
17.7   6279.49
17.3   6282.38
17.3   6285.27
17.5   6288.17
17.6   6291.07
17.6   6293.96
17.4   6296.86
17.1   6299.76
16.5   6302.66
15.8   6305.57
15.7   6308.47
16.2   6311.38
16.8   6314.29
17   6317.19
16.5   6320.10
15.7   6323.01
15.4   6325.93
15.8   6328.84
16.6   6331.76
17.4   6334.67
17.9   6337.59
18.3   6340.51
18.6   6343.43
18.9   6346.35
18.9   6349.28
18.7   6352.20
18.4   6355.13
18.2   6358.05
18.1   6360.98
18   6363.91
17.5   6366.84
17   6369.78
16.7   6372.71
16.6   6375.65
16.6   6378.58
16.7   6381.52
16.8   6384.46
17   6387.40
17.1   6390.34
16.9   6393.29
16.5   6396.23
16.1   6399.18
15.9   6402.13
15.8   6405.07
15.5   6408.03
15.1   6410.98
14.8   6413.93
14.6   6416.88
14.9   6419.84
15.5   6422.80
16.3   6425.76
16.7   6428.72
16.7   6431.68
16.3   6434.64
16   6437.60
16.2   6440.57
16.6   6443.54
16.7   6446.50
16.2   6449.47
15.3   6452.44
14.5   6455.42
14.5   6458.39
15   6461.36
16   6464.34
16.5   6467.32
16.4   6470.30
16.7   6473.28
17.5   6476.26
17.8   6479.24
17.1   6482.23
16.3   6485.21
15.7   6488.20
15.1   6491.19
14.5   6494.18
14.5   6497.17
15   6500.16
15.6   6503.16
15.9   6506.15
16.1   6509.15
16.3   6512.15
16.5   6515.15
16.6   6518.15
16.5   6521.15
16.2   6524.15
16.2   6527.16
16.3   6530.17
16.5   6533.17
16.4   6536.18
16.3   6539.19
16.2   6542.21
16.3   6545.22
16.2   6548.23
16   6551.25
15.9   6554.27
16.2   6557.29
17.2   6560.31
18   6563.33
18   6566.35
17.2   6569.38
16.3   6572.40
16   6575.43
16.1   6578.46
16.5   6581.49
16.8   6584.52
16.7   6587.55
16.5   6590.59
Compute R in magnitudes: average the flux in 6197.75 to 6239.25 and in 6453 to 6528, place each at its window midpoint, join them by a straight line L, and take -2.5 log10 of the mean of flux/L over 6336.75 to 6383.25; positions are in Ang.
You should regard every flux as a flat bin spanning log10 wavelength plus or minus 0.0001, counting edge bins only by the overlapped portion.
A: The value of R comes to -0.09 mag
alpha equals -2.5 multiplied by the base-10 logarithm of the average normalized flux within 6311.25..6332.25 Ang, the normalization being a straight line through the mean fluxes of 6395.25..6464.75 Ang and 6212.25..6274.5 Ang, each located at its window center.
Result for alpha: 0.04 mag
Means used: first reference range 17.8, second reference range 15.7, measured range 16.2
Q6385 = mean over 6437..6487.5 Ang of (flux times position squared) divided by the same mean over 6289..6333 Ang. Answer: 1.03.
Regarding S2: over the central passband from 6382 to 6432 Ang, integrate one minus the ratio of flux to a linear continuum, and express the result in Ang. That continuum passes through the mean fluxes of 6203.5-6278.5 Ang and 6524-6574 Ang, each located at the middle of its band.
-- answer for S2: 3.1 Ang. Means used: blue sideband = 17.6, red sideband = 16.6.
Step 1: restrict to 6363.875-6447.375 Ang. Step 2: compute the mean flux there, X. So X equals 16.3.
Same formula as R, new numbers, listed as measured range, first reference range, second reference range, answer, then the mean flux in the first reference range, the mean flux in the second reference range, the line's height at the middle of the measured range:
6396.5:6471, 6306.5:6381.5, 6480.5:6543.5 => 0.054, 17.2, 16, 16.6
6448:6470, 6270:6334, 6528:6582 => 0.082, 17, 16.5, 16.7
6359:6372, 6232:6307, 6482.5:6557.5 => -0.037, 17.7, 16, 17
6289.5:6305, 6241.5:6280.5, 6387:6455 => 0.037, 18.3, 16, 17.8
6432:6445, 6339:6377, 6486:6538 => 0.038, 18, 15.9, 16.9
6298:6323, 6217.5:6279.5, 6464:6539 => 0.065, 17.8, 16.2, 17.4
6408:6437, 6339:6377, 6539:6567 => 0.122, 18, 16.6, 17.5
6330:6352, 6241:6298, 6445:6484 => -0.046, 18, 16.2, 17.3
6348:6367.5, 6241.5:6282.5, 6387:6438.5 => -0.093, 18.2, 16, 16.8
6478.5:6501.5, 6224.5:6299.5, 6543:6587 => 0.081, 17.7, 16.6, 16.9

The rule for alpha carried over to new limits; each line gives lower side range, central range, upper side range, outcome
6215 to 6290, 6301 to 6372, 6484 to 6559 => 0.00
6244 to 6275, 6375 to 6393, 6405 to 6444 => -0.03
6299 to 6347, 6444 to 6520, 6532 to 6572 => 0.05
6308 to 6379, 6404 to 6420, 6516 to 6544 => 0.12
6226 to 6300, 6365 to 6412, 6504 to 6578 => 0.04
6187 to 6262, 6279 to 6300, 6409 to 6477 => -0.04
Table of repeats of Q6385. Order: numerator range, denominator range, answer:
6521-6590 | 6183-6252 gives 1.08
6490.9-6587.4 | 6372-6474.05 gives 1.05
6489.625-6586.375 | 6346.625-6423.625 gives 1.02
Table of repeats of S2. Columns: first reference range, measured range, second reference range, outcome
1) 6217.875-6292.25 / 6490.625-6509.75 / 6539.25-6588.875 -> 1.8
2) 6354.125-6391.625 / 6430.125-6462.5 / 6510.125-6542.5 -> 1.9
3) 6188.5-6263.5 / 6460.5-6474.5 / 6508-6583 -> 0.4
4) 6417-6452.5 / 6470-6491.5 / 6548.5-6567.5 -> -0.4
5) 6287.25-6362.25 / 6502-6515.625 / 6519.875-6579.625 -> 0.5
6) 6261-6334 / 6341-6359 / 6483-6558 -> -1.8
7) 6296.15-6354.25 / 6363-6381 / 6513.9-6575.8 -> -0.1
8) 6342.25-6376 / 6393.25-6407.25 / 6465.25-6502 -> 1.0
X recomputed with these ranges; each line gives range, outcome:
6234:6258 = 17.3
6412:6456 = 15.8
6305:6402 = 17.1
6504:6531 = 16.3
